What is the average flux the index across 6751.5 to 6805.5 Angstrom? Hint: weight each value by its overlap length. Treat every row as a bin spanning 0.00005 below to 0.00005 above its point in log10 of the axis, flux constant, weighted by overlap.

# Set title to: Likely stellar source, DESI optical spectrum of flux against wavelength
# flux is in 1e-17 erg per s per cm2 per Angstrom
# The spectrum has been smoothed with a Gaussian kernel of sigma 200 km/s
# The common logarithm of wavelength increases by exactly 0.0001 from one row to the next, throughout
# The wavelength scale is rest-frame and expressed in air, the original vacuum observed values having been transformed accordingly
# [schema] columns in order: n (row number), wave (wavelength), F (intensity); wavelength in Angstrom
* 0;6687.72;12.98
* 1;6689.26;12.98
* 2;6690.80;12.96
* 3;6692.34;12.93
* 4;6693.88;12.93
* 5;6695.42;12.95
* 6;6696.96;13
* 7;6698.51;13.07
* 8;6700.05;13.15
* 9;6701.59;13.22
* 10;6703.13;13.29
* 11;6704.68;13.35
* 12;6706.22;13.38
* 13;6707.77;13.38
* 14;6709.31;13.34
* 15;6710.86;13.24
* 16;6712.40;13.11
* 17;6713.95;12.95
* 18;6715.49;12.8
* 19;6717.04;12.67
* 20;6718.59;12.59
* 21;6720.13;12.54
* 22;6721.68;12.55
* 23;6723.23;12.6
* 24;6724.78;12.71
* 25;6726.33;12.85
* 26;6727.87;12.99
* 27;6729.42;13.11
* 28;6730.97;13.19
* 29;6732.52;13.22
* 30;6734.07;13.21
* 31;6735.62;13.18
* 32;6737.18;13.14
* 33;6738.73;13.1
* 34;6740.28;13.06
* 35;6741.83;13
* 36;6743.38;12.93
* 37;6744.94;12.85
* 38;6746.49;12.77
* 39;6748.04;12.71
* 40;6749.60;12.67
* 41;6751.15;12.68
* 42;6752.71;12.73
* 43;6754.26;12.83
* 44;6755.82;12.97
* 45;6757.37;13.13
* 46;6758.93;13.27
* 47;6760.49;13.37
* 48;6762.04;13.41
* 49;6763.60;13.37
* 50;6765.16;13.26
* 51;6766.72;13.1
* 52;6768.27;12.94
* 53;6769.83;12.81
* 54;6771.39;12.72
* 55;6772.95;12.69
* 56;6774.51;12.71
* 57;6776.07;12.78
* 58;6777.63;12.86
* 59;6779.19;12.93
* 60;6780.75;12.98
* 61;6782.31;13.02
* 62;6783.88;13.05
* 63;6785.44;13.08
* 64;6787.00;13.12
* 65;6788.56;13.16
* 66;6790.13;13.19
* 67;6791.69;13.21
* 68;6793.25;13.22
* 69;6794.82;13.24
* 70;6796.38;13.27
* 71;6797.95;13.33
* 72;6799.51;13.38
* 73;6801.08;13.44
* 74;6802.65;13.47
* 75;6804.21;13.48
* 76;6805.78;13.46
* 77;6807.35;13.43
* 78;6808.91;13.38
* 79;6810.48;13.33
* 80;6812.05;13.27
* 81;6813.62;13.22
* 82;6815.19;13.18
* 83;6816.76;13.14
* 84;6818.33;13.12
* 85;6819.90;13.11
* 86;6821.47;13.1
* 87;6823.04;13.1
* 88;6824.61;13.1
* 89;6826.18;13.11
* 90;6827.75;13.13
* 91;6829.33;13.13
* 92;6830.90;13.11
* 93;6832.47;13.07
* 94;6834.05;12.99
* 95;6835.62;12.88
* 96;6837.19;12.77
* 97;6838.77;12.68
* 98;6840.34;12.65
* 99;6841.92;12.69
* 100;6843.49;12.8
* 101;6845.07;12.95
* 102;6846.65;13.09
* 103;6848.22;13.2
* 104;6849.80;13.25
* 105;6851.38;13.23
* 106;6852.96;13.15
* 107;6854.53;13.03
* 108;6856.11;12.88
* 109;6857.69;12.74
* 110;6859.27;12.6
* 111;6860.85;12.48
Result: 13.1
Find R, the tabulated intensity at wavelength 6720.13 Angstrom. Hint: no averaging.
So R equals 12.54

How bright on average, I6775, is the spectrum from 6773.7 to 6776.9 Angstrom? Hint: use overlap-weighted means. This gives 12.7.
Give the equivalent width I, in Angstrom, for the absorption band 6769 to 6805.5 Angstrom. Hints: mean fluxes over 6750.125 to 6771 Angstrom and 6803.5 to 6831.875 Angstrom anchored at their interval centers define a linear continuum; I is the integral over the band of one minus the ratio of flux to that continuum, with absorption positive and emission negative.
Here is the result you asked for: 0.1 Angstrom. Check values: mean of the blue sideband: 13.1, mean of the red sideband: 13.2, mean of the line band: 13.1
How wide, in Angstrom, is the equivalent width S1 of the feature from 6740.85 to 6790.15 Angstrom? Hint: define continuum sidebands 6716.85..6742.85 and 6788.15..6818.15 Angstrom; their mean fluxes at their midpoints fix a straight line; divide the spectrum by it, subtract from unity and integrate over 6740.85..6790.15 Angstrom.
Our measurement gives 0.5 Angstrom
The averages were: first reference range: 12.9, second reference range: 13.3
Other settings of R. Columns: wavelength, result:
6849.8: 13.25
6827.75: 13.13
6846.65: 13.09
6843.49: 12.8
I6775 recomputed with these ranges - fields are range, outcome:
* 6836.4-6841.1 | 12.7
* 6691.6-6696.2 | 12.9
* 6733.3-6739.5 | 13.1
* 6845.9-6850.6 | 13.2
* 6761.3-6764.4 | 13.4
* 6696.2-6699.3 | 13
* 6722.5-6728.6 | 12.8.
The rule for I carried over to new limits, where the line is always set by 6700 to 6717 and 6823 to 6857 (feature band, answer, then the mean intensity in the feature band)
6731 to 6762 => 0.3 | 13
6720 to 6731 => 0.3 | 12.8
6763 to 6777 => 0.2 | 12.9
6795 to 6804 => -0.2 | 13.4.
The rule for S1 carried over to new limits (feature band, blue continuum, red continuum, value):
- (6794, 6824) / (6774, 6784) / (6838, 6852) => -0.85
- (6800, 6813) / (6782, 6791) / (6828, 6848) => -0.37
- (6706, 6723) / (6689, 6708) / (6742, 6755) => 0.10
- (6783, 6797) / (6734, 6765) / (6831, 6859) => -0.20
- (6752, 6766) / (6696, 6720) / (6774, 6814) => 0.00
